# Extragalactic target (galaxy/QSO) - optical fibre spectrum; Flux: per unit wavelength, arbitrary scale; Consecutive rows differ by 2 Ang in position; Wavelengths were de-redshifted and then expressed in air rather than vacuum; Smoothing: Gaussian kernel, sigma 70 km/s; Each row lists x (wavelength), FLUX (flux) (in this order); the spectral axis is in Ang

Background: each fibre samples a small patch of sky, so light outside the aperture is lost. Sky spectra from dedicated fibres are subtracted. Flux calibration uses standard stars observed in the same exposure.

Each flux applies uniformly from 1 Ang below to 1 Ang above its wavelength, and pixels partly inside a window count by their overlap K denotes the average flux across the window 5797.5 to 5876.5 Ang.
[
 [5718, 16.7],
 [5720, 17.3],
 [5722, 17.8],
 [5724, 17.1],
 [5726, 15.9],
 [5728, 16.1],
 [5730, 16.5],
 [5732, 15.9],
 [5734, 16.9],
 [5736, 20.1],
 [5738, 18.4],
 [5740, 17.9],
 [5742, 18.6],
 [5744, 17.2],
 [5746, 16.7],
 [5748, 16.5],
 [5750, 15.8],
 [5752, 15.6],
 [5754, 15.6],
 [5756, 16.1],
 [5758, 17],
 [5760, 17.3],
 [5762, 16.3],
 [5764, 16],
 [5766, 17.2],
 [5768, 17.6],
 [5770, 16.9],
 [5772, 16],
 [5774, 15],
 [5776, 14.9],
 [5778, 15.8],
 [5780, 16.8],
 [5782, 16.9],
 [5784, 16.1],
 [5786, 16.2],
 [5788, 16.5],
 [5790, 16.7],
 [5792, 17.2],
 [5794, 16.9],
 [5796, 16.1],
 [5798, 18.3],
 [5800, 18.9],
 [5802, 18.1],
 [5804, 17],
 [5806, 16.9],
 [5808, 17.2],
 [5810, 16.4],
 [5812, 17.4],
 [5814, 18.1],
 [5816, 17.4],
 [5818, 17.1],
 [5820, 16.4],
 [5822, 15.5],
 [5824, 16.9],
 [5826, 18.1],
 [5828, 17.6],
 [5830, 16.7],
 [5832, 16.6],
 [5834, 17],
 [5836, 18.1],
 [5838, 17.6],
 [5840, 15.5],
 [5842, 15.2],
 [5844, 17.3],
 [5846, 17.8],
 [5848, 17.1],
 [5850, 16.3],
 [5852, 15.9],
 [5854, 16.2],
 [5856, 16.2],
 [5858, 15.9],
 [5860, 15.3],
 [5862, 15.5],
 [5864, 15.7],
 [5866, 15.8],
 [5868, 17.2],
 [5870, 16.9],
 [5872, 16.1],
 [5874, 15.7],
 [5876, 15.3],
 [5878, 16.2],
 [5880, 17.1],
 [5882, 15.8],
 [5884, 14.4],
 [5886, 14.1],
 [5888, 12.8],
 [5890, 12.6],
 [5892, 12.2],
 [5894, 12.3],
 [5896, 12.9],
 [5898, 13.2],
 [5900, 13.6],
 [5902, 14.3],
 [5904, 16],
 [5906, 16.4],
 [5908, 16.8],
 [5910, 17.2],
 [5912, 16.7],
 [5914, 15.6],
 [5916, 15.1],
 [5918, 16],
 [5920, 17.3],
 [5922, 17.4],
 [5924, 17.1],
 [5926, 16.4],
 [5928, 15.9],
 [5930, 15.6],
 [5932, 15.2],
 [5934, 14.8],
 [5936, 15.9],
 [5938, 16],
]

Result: 16.8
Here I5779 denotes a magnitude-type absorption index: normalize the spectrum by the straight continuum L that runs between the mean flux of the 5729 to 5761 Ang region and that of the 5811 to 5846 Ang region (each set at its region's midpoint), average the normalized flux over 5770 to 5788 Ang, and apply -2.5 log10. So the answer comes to 0.06 mag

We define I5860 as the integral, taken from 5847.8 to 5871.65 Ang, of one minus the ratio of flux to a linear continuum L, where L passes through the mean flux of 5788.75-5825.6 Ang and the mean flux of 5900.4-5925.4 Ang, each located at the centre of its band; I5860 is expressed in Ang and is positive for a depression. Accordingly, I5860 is 0.8 Ang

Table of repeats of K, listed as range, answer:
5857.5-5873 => 16.1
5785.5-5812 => 17.1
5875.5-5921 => 14.9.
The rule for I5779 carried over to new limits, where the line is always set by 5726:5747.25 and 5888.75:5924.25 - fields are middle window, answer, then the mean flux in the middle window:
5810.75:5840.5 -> -0.06 mag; 17.1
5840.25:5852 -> -0.05 mag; 16.6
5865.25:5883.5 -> -0.05 mag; 16.2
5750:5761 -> 0.05 mag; 16.3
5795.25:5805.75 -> -0.07 mag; 17.7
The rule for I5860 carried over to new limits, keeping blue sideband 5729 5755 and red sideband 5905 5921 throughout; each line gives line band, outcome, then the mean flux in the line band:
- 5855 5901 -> 4.5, 14.9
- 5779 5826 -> -0.6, 17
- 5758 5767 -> 0.1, 16.7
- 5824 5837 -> -0.5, 17.3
